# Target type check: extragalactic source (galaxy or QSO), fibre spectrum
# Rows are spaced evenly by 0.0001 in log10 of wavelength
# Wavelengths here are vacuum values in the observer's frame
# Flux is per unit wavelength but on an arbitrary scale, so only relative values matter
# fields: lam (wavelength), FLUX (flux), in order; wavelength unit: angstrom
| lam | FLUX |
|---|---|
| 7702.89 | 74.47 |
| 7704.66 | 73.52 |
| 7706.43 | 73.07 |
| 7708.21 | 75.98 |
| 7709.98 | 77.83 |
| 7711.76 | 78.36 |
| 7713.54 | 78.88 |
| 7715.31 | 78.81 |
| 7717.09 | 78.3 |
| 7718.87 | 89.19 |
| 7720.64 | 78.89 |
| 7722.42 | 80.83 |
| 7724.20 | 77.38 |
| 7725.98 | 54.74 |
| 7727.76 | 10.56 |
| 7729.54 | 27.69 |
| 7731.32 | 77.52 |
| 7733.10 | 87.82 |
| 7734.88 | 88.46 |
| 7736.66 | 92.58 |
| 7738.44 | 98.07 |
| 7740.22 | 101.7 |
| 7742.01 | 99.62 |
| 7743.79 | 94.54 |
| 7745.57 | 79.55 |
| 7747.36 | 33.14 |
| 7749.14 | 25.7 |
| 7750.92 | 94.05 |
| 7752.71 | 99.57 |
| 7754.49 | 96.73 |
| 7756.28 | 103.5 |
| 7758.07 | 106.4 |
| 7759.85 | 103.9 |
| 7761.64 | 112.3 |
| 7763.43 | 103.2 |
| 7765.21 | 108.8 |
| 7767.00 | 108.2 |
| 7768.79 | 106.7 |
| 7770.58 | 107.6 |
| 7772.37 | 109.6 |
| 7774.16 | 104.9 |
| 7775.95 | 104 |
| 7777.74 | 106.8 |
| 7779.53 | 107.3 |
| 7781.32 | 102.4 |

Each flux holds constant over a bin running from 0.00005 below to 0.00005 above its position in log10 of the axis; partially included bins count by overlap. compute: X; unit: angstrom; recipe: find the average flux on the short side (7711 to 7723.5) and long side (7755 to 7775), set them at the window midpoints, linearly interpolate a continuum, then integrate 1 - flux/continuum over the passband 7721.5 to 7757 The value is 6.4 angstrom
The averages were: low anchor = 80.4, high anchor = 107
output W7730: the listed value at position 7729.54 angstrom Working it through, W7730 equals 27.69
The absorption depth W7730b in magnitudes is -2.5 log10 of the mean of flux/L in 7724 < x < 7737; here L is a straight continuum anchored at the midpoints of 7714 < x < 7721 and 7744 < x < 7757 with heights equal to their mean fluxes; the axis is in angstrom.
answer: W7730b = 0.26 mag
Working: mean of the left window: 81.4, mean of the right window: 76.7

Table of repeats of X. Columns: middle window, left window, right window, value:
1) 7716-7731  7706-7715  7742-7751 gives 2.2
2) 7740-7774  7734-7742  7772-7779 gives 2.2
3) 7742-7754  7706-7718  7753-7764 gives 2.9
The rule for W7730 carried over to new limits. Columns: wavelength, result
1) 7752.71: 99.57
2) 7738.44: 98.07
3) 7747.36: 33.14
